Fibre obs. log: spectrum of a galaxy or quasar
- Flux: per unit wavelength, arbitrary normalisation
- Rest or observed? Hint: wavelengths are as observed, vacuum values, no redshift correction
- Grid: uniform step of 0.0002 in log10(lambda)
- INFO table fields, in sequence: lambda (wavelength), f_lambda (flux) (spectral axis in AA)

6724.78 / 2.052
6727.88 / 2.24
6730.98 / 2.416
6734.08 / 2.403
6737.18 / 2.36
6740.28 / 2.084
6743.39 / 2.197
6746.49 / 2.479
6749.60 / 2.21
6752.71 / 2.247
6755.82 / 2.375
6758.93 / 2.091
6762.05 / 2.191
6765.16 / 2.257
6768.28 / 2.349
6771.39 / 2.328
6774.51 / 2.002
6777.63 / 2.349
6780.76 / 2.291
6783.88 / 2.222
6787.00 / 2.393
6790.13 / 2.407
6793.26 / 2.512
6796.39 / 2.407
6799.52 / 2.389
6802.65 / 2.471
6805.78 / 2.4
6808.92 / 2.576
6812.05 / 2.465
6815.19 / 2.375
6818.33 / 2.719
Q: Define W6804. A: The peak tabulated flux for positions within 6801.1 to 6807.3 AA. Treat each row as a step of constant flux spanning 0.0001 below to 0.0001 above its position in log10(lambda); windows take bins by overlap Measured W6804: 2.471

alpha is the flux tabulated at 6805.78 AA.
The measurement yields 2.4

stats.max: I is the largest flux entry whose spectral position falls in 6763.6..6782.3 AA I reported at 2.349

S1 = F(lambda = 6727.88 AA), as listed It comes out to 2.24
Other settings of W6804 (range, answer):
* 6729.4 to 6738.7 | 2.416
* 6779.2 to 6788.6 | 2.393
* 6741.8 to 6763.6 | 2.479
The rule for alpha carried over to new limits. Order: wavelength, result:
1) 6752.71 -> 2.247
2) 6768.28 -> 2.349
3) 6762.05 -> 2.191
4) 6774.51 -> 2.002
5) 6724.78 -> 2.052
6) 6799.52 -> 2.389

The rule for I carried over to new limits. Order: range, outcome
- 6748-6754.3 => 2.247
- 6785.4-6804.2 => 2.512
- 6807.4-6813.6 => 2.576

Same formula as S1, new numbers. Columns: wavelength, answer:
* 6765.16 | 2.257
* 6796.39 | 2.407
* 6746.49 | 2.479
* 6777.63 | 2.349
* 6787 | 2.393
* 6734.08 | 2.403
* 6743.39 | 2.197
